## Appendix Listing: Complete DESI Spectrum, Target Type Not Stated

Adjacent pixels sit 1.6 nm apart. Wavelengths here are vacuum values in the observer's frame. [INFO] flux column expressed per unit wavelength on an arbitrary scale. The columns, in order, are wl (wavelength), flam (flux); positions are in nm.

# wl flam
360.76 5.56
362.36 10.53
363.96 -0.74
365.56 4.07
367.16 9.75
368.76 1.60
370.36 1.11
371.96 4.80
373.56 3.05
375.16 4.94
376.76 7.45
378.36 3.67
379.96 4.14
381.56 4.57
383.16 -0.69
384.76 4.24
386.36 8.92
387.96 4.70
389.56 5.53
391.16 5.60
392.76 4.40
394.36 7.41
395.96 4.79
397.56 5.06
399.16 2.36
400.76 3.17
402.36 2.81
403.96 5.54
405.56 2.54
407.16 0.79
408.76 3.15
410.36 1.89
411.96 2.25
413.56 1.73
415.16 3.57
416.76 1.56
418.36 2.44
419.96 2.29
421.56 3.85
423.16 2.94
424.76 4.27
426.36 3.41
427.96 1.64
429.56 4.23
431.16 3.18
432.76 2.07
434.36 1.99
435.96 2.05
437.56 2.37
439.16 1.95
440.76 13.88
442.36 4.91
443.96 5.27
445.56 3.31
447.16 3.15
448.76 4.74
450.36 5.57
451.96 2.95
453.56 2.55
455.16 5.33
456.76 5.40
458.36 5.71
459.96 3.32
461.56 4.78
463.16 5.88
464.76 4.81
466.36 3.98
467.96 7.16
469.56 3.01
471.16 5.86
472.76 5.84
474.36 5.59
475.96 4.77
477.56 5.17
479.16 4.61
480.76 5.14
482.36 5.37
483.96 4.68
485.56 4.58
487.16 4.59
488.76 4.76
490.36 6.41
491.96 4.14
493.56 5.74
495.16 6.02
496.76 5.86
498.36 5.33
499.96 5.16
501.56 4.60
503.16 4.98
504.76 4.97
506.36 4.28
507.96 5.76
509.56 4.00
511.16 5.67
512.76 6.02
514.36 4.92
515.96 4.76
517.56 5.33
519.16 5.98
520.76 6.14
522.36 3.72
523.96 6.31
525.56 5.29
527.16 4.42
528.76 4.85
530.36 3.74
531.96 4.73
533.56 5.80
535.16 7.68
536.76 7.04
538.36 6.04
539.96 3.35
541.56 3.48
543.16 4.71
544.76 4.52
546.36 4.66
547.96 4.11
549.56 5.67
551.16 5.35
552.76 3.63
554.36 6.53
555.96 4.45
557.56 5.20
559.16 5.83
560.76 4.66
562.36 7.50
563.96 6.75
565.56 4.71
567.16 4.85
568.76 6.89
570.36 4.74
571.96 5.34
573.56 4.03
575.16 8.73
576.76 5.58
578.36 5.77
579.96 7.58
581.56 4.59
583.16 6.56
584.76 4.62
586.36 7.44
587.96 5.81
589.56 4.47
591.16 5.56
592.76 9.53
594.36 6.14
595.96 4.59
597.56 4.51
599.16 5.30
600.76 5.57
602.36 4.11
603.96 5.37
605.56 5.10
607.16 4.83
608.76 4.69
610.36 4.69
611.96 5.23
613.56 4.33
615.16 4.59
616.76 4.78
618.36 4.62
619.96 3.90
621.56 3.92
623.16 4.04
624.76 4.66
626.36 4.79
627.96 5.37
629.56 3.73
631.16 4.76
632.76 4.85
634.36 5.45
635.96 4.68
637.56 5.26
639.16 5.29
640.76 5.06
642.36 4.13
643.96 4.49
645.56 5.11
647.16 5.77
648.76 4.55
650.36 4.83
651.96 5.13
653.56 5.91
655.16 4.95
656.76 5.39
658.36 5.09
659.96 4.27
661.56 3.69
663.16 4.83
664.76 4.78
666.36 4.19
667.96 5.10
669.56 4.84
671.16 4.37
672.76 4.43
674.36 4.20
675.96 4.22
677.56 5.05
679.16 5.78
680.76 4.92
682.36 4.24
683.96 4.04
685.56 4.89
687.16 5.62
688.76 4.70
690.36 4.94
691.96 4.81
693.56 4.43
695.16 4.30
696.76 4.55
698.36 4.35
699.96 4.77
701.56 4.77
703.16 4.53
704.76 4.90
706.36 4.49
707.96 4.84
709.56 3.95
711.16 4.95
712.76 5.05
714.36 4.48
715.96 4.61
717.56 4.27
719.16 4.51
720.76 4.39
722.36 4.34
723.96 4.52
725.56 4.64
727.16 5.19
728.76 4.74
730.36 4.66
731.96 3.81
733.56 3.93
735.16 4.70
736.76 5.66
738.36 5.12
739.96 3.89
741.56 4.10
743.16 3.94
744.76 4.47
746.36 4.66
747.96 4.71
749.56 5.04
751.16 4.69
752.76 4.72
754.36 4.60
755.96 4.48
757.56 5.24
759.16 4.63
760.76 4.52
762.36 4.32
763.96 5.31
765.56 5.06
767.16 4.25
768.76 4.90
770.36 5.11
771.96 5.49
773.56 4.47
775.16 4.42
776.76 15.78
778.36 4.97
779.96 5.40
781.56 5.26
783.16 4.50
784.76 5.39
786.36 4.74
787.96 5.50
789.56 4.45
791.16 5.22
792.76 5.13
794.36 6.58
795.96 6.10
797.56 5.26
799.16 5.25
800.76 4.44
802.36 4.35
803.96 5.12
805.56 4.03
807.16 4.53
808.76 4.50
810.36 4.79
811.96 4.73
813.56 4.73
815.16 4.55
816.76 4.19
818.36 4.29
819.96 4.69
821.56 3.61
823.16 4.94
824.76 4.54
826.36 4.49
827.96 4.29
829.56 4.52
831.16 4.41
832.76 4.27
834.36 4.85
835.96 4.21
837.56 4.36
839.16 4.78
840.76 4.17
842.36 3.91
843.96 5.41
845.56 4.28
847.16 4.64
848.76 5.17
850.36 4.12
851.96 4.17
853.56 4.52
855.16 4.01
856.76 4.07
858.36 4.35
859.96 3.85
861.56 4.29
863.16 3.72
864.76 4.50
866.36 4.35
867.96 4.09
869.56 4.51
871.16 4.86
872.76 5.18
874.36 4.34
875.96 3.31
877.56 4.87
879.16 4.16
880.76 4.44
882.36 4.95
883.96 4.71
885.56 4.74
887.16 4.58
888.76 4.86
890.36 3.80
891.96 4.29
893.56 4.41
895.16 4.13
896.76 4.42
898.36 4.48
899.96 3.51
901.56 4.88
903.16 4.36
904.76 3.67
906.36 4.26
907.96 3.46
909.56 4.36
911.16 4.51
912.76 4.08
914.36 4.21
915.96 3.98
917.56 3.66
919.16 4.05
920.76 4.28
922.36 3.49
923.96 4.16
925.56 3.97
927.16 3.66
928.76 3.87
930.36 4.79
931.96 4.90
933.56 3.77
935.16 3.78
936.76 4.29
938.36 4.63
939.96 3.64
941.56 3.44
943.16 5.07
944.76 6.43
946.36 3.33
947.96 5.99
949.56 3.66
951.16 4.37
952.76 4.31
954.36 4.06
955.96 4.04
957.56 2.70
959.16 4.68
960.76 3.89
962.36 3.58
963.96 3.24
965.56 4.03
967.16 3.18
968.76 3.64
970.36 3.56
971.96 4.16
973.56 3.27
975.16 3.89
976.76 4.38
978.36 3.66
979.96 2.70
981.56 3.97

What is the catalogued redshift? 0.183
